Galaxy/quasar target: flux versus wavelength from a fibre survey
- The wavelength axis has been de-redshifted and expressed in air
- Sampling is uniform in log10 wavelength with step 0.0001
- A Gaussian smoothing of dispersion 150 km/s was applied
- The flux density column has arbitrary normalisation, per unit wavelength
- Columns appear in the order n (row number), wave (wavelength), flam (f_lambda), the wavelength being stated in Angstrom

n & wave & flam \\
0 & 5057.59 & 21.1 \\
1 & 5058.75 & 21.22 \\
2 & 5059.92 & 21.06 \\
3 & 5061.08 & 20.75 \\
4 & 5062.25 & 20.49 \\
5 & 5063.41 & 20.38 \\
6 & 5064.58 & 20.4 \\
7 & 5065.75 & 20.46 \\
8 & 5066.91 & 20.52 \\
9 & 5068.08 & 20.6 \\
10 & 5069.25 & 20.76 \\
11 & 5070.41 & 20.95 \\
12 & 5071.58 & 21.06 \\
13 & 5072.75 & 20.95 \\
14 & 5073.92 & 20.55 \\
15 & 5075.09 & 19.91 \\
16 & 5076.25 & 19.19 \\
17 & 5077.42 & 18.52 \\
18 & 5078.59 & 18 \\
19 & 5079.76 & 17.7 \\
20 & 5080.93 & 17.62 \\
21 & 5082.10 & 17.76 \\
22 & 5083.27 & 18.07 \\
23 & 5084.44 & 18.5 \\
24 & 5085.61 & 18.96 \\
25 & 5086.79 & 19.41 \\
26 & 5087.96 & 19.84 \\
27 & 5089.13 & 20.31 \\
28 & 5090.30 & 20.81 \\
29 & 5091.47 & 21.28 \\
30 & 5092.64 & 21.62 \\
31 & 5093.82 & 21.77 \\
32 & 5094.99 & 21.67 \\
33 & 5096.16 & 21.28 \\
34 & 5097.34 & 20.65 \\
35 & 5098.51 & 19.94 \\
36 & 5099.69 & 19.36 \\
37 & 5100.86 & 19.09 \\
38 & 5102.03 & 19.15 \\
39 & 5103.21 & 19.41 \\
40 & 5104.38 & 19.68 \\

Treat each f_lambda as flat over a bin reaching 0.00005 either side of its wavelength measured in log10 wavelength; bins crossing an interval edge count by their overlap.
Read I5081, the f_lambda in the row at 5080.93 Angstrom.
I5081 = 17.62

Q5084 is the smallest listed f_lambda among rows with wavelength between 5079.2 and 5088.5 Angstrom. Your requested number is 17.62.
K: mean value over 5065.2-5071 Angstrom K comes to 20.7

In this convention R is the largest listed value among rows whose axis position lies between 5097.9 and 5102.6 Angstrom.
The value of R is 19.94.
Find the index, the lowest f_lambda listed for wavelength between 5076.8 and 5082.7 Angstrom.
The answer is 17.62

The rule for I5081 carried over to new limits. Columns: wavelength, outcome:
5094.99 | 21.67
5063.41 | 20.38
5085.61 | 18.96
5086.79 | 19.41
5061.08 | 20.75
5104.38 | 19.68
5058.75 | 21.22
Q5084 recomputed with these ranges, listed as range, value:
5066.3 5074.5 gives 20.52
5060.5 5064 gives 20.38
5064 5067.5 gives 20.4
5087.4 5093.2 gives 19.84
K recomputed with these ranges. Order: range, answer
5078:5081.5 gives 17.8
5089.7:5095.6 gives 21.4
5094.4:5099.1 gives 20.9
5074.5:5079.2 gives 18.9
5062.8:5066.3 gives 20.4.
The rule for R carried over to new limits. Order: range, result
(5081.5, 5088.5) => 19.84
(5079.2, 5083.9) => 18.07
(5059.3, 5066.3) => 21.06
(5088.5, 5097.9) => 21.77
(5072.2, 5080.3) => 20.95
